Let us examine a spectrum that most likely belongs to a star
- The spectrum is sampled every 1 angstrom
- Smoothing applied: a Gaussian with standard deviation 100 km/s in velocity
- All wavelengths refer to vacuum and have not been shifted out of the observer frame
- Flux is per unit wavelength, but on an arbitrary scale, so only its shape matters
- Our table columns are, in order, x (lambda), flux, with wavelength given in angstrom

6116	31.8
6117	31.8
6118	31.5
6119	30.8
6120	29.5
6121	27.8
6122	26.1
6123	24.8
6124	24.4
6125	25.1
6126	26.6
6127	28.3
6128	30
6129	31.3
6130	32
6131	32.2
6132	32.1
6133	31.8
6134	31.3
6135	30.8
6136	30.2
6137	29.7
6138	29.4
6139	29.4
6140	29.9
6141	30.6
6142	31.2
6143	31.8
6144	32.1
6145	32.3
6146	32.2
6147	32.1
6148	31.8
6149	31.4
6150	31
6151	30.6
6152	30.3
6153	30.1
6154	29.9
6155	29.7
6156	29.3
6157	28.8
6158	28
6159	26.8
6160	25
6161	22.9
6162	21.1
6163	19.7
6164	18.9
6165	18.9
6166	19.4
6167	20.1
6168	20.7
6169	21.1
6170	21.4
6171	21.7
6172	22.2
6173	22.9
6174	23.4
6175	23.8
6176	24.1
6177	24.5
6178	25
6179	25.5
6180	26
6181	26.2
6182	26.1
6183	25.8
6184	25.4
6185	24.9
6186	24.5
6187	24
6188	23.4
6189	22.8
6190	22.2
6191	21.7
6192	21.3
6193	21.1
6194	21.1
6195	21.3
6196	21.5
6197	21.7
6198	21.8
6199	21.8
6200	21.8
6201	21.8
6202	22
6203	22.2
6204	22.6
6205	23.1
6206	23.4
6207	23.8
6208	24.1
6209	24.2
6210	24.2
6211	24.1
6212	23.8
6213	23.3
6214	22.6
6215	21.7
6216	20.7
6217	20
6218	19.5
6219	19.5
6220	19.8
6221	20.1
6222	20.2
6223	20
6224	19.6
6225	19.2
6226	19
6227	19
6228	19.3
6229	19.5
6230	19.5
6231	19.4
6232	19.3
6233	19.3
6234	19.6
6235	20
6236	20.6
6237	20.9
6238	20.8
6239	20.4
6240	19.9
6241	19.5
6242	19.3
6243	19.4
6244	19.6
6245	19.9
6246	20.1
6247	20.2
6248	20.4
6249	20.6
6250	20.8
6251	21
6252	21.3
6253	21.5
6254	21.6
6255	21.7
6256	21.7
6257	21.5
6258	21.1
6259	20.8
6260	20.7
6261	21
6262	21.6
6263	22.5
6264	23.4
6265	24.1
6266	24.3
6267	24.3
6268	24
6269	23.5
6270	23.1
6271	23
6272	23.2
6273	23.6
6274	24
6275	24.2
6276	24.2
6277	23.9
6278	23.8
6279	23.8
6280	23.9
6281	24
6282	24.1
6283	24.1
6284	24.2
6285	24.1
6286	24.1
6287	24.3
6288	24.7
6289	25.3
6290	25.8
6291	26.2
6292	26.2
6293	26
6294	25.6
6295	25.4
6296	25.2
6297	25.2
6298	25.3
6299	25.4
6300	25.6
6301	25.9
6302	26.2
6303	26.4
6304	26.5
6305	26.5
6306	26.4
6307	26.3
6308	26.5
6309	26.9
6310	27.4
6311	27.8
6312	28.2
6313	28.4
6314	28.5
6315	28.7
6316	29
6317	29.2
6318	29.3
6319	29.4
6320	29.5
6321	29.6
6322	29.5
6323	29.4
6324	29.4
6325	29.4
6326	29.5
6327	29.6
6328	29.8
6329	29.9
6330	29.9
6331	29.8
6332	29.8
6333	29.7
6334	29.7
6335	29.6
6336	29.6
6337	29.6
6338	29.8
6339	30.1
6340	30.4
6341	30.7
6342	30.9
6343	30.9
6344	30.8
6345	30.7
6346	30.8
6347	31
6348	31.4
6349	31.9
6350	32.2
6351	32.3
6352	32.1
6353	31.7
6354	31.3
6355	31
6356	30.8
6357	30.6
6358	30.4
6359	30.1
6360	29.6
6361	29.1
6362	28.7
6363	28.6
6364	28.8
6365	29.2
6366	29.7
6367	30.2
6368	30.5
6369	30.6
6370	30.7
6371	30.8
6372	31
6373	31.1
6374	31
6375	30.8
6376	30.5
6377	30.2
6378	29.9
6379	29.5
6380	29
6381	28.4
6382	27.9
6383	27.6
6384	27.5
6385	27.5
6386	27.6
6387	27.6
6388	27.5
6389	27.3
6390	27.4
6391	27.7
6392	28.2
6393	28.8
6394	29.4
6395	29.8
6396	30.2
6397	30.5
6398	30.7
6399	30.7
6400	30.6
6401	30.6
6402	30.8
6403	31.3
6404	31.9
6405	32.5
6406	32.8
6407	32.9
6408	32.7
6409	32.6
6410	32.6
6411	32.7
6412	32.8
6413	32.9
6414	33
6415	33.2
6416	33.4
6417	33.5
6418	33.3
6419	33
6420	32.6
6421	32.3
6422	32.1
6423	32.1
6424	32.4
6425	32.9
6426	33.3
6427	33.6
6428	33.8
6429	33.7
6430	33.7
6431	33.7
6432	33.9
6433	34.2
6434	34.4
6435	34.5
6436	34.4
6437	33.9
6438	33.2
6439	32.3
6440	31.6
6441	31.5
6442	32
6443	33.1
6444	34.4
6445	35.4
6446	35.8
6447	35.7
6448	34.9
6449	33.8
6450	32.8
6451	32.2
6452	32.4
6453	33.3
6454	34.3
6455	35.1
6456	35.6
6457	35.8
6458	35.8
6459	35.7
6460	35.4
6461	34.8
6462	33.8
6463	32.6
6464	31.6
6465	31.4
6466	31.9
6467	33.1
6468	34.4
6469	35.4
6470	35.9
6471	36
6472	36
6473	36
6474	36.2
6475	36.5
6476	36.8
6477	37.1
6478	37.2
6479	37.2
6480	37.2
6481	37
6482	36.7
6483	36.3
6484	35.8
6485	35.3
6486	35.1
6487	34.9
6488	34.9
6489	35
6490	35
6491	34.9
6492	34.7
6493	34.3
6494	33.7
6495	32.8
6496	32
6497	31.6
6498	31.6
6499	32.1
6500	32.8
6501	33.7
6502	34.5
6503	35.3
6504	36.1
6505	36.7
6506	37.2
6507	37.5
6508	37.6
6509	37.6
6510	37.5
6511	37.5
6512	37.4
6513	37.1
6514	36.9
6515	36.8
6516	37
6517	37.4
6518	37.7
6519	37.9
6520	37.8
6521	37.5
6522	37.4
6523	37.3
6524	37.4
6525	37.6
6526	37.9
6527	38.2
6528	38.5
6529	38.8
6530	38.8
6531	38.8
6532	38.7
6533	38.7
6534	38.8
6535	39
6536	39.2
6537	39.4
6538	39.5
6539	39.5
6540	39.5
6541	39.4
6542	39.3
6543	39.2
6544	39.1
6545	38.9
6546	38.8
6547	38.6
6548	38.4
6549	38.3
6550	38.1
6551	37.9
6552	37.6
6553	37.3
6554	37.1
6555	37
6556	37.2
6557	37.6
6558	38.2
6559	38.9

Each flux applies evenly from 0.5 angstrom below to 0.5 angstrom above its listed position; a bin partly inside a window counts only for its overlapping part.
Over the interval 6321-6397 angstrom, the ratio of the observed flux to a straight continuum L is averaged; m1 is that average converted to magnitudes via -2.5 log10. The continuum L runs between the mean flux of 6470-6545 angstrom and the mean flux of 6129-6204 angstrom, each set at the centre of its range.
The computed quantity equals 0.076 mag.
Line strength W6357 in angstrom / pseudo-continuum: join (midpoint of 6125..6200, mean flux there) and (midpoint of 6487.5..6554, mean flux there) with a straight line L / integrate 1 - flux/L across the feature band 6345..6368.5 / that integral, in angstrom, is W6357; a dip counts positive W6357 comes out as 1.1 angstrom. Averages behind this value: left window 26.2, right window 37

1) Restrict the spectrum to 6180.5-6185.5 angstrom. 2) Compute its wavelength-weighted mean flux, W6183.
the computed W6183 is 25.7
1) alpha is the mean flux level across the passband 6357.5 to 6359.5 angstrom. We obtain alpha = 30.2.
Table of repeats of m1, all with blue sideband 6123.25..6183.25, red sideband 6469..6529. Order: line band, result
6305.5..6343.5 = 0.09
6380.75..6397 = 0.18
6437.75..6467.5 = 0.04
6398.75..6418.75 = 0.05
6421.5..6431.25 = 0.04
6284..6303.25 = 0.21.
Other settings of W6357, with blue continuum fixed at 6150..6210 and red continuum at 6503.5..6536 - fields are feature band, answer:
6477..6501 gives 1.1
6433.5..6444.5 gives 0.4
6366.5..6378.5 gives 0.4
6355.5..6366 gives 0.5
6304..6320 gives 0.7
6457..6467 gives 0.5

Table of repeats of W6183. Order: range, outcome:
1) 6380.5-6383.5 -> 28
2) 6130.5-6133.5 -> 32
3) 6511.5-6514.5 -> 37.1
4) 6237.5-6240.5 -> 20.4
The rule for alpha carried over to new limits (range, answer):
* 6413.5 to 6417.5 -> 33.3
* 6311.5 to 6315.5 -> 28.4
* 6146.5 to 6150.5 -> 31.6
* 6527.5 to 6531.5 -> 38.7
